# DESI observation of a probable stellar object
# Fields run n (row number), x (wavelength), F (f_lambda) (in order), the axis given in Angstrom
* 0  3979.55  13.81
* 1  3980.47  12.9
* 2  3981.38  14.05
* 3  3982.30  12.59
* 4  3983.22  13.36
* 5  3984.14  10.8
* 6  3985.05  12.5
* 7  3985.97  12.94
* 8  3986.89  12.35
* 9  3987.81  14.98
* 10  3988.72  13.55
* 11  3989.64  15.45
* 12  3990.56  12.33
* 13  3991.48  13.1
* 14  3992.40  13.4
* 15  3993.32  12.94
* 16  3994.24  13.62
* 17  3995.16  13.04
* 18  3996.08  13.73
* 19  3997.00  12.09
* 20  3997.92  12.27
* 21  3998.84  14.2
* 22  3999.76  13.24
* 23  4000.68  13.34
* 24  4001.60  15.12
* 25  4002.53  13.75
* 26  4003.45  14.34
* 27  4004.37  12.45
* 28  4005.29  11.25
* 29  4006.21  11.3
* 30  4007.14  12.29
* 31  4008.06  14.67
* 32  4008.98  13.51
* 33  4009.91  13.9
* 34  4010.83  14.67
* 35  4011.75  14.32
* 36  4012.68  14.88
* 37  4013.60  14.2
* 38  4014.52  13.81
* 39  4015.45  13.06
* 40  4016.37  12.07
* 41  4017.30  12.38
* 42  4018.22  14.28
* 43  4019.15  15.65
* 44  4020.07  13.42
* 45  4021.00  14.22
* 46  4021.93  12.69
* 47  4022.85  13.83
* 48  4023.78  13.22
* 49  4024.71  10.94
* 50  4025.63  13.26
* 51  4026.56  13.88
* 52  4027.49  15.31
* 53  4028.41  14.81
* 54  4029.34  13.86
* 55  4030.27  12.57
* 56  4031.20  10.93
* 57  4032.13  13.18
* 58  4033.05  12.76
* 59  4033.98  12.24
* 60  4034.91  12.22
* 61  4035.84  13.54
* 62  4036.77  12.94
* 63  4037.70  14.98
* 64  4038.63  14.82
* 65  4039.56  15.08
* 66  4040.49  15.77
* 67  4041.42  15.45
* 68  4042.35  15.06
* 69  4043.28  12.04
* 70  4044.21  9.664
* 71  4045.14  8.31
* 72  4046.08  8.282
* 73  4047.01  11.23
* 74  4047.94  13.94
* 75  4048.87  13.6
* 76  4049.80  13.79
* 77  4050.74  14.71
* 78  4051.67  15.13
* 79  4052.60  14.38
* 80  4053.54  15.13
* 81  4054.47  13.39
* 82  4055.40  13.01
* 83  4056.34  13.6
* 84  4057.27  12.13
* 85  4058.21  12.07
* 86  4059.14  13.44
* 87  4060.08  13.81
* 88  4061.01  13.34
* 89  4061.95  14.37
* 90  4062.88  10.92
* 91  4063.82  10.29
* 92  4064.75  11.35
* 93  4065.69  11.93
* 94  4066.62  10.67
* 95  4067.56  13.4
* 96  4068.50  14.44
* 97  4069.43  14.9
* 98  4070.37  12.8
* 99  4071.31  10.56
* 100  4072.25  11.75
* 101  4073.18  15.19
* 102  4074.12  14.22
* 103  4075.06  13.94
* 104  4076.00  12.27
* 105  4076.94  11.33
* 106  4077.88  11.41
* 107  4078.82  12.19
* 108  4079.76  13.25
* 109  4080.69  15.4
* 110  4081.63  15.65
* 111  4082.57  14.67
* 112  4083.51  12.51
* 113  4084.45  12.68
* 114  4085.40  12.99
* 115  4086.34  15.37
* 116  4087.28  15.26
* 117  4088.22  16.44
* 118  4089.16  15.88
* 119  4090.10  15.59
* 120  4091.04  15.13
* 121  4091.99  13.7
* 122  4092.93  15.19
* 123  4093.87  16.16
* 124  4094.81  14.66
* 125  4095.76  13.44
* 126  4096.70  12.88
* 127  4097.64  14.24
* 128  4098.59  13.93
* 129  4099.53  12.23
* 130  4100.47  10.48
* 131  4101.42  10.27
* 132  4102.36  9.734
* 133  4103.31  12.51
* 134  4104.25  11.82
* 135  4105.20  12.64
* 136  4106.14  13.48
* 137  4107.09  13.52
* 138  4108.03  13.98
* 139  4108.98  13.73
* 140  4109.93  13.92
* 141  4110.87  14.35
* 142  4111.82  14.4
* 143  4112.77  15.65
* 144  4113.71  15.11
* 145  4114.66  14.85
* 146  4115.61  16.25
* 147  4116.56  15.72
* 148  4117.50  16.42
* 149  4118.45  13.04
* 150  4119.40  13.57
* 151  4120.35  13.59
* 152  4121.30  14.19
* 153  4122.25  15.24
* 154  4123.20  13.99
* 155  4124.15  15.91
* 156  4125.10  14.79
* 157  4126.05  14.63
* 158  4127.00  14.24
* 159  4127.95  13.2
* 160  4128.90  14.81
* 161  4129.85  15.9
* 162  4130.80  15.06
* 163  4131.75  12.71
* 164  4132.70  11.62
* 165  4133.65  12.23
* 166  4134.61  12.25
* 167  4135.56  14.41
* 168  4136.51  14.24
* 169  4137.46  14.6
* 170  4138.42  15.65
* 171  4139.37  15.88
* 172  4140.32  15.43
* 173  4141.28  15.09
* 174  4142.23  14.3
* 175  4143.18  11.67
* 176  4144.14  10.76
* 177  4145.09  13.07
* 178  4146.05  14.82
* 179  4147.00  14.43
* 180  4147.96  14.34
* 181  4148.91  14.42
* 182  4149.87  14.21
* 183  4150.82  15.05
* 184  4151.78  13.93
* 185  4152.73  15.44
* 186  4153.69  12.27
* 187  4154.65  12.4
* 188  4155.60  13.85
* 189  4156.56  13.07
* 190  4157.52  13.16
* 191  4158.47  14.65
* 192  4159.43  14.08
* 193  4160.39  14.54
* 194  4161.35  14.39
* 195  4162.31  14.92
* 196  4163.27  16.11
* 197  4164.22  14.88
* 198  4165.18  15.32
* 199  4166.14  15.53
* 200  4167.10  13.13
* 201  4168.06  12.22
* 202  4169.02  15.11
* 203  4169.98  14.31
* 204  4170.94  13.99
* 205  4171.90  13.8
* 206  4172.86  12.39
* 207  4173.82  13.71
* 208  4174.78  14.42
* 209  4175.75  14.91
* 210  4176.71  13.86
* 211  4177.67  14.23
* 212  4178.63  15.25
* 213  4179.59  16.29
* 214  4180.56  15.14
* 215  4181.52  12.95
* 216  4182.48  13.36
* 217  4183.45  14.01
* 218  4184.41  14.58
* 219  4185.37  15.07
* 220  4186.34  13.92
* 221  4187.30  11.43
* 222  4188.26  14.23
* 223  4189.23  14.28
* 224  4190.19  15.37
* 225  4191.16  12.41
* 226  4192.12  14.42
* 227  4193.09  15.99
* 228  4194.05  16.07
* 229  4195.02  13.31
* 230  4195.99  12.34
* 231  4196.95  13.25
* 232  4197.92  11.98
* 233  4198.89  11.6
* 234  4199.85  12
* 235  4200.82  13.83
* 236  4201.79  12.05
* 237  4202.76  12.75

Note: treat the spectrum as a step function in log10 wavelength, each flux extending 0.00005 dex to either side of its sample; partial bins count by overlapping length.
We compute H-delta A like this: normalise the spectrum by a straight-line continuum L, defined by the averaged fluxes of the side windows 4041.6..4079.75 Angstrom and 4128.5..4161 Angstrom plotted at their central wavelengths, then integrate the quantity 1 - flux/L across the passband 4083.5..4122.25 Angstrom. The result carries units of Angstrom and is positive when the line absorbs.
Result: -1.84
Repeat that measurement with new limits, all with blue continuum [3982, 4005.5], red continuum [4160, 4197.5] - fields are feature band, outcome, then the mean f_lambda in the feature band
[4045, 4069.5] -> 1.3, 12.8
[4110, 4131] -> -1.3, 14.8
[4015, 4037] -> 0.3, 13.2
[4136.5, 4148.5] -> -0.1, 14.2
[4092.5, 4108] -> 0.9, 13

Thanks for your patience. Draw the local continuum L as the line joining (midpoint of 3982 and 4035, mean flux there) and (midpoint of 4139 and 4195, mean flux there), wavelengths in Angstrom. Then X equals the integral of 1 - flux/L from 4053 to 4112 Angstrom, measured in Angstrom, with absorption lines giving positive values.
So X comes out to 1.7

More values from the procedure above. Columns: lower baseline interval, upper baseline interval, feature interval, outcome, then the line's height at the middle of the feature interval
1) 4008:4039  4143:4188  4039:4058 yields 0.63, 13.6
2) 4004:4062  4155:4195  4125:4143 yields -0.29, 14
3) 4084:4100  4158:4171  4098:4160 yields 2.67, 14.5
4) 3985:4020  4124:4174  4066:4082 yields 0.76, 13.8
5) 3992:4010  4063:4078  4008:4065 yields -1.94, 12.9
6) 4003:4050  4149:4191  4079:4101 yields -0.92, 13.6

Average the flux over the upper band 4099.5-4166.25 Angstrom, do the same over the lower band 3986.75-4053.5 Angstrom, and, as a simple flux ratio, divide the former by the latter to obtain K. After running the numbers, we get 1.05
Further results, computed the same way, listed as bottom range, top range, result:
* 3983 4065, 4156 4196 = 1.08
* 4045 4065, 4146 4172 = 1.11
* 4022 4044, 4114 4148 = 1.05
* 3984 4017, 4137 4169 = 1.06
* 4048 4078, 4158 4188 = 1.09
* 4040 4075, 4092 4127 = 1.08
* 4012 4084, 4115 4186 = 1.08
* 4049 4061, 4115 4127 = 1.08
